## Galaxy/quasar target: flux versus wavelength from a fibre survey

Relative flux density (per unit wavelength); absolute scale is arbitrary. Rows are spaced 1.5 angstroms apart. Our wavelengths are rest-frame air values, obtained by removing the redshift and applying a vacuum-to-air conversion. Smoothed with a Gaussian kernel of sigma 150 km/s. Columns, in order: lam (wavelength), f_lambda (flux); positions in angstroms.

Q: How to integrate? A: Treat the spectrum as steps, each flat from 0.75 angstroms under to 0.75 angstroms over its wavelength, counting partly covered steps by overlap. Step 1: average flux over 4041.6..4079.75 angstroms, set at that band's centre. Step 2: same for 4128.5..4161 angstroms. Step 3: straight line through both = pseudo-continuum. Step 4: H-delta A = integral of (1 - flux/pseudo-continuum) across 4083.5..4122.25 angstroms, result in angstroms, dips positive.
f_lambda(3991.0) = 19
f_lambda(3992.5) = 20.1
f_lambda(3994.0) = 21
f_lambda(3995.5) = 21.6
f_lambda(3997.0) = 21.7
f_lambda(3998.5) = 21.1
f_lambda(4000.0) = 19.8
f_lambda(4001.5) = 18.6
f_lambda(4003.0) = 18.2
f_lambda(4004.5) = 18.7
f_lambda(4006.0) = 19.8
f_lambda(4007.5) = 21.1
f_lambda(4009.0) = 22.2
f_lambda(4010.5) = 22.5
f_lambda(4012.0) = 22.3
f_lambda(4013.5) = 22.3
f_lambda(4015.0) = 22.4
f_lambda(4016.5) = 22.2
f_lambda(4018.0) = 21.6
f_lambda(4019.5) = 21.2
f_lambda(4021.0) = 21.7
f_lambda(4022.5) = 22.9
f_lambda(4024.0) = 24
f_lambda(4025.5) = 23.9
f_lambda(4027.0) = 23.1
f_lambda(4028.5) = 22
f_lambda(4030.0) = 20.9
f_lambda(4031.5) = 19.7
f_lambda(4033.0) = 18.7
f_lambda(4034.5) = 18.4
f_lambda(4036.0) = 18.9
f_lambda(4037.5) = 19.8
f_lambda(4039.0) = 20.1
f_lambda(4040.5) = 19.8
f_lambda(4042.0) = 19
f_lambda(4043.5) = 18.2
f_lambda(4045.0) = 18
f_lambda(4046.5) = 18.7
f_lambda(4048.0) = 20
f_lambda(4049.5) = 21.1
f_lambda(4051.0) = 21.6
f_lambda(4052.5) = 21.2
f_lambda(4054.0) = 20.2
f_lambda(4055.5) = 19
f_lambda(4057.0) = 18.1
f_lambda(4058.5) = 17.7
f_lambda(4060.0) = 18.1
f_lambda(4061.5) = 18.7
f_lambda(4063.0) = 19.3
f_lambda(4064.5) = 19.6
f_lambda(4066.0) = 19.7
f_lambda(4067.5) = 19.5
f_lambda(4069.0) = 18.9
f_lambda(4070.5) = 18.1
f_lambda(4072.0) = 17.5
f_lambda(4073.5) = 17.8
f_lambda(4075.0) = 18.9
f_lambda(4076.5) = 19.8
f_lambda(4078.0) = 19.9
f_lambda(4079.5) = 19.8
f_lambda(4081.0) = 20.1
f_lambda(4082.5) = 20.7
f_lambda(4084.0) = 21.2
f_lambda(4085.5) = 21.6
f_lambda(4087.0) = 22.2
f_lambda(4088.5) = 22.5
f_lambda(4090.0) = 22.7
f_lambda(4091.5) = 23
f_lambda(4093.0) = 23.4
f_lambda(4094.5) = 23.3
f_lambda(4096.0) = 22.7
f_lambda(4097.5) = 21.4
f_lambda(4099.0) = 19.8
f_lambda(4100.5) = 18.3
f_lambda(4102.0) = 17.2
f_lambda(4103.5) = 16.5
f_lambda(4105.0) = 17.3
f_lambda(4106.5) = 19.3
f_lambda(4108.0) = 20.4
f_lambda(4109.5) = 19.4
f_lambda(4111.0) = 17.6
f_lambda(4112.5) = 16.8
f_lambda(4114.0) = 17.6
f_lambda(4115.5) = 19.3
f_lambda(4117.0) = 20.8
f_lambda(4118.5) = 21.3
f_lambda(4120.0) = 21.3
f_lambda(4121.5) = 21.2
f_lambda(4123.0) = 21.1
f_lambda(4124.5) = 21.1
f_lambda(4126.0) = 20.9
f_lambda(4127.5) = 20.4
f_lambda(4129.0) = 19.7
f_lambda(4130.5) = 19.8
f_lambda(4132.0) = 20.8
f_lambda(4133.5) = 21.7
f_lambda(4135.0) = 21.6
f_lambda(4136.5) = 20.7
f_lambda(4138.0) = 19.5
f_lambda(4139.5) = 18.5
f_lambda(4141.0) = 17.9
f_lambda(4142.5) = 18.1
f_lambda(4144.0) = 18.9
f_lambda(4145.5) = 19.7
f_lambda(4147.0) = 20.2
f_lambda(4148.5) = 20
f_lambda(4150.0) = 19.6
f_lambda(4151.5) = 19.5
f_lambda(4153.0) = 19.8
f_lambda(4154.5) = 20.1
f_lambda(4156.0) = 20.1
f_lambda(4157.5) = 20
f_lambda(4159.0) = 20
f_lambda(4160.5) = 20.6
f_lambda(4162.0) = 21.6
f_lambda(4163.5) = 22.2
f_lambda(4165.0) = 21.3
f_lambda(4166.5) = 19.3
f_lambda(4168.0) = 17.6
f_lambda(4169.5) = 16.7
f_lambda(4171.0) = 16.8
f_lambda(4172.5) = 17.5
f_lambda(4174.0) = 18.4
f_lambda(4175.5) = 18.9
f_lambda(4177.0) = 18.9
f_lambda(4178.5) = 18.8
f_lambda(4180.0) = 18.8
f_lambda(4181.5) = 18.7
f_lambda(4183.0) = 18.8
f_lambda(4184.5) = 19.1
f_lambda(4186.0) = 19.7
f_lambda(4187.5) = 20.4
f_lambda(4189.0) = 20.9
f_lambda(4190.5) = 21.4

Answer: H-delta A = -1.60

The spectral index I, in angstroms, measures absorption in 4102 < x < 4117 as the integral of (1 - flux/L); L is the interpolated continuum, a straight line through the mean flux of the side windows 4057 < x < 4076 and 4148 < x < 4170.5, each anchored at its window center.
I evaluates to 0.7 angstroms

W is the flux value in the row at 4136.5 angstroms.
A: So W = 20.7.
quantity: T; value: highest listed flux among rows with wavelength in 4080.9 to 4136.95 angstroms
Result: 23.4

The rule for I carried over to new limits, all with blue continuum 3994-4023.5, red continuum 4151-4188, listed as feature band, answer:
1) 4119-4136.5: -0.9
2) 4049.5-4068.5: 1.1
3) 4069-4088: 0.5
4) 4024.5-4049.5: 1.0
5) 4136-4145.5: 0.3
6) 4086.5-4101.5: -1.2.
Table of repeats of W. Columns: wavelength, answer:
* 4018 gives 21.6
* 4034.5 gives 18.4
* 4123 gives 21.1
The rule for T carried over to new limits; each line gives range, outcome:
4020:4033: 24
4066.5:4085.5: 21.6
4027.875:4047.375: 22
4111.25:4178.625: 22.2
